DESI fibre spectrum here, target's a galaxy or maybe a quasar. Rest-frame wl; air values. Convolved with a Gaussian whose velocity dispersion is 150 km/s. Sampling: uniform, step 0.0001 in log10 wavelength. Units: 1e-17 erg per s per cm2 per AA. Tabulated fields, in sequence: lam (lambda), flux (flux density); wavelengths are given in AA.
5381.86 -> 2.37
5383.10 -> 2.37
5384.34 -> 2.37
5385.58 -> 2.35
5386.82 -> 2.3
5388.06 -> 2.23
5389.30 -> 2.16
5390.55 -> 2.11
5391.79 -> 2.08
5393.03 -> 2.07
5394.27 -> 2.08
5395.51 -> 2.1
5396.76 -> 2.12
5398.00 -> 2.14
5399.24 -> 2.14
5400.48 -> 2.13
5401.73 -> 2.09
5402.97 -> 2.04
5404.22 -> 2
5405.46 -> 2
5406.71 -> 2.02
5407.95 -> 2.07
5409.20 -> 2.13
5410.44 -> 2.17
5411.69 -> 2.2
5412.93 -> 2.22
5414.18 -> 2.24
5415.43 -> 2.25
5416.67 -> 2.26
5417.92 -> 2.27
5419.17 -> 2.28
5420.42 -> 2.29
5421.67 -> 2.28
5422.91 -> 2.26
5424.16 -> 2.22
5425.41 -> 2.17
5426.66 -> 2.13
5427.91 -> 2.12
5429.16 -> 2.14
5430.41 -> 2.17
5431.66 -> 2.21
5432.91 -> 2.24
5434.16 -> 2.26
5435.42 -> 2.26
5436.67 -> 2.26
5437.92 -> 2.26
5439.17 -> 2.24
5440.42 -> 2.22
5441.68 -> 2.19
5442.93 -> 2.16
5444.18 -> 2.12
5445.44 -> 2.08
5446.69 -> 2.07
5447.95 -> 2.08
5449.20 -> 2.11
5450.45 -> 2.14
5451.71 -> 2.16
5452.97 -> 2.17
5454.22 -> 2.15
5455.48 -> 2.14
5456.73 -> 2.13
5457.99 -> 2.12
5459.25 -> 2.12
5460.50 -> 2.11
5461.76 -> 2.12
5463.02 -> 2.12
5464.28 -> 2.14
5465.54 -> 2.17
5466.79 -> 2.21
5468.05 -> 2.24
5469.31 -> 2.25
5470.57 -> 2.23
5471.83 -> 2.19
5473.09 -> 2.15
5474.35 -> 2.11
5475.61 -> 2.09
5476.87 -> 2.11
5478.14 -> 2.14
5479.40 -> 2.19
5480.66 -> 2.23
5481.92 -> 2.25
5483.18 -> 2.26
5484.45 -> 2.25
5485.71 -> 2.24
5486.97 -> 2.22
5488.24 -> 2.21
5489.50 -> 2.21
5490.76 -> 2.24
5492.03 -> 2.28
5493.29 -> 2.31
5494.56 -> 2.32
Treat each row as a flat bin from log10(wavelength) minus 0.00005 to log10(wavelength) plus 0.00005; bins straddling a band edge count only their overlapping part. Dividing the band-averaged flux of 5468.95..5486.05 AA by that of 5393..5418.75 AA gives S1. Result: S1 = 1.0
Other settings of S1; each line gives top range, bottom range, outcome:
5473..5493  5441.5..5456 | 1.03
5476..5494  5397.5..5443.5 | 1.02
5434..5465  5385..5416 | 1.01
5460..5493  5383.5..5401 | 1.01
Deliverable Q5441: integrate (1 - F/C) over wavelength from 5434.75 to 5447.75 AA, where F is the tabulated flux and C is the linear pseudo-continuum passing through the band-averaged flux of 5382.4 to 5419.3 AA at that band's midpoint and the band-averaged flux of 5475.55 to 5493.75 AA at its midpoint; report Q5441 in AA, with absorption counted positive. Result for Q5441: 0.0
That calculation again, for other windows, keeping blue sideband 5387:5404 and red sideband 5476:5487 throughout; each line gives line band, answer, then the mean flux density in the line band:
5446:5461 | 0.4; 2.13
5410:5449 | -0.9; 2.2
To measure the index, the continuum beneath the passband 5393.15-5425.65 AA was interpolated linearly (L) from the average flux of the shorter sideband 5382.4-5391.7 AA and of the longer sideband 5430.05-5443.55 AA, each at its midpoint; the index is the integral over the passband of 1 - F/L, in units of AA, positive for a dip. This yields 1.2 AA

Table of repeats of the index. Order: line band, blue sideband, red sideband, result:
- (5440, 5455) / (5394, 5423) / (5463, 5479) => 0.2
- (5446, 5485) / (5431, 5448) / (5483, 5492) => 1.0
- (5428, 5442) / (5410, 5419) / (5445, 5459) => -0.3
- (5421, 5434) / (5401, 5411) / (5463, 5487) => -0.6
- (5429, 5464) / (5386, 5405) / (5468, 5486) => 0.0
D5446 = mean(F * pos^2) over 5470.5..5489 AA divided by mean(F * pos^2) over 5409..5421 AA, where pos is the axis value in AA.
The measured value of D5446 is 1.0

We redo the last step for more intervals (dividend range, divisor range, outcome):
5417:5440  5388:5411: 1.07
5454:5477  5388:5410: 1.06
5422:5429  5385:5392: 1.00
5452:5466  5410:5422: 0.97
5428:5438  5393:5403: 1.07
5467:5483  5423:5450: 1.02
